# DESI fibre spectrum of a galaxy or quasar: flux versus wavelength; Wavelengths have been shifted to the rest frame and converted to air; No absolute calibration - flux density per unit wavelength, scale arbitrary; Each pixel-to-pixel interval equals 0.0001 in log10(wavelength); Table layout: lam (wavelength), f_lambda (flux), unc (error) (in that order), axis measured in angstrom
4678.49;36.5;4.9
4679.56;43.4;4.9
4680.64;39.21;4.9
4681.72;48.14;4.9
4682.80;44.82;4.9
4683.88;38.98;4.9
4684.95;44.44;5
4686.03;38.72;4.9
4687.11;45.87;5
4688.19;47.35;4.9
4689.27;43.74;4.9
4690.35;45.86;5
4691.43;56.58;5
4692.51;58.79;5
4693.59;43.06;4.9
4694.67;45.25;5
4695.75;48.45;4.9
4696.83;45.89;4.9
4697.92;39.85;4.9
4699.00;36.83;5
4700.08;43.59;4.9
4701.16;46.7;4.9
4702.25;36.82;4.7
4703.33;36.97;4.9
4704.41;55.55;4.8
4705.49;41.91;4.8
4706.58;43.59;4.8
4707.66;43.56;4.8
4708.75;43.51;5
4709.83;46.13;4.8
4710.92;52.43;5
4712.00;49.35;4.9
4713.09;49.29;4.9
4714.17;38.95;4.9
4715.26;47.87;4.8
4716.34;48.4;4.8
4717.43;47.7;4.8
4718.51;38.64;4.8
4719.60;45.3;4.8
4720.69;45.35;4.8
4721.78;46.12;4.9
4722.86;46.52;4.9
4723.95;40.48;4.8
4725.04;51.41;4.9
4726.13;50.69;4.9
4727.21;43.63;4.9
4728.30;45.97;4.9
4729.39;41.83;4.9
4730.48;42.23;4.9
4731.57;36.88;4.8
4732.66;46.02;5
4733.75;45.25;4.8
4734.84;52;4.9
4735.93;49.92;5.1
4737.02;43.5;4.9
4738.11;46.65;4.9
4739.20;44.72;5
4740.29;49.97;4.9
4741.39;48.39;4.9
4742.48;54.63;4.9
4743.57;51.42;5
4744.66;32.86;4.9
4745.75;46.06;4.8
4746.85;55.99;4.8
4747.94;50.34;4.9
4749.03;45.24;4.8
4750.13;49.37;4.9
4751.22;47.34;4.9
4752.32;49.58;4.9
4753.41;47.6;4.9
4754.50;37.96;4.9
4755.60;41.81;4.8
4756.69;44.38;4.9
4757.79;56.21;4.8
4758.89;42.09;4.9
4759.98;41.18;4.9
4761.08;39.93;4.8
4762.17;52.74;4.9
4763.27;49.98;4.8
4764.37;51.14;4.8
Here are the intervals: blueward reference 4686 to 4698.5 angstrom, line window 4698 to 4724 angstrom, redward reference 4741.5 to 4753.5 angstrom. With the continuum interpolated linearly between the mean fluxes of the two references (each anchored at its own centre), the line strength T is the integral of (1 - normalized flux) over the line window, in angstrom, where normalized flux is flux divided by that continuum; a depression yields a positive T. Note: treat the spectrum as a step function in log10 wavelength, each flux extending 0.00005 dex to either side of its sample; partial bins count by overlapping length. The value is 1.5 angstrom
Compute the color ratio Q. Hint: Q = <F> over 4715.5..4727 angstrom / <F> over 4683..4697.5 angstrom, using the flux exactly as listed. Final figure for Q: 1.00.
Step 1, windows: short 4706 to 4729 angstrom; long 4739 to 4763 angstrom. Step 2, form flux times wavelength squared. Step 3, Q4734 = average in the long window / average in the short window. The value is 1.04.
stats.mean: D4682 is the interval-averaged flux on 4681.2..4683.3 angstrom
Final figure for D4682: 46.5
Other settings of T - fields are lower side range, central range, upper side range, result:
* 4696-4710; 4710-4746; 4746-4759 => -0.6 angstrom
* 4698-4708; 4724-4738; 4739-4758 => 0.0 angstrom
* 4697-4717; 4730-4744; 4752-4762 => -0.7 angstrom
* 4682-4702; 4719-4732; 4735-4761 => 0.4 angstrom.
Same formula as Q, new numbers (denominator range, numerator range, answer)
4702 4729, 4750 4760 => 1.01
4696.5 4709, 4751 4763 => 1.06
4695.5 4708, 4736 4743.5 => 1.12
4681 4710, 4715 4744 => 1.03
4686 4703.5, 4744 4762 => 1.01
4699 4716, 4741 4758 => 1.05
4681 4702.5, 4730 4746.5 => 1.02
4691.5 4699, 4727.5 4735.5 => 0.95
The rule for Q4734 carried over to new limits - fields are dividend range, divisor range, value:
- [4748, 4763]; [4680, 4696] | 1.03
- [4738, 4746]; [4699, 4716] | 1.06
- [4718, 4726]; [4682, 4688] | 1.06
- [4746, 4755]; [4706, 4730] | 1.06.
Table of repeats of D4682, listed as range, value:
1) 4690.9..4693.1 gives 57.4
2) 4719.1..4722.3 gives 45.5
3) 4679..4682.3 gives 43.6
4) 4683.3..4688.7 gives 43.1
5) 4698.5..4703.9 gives 40.3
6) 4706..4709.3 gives 43.5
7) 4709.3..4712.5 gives 49.3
